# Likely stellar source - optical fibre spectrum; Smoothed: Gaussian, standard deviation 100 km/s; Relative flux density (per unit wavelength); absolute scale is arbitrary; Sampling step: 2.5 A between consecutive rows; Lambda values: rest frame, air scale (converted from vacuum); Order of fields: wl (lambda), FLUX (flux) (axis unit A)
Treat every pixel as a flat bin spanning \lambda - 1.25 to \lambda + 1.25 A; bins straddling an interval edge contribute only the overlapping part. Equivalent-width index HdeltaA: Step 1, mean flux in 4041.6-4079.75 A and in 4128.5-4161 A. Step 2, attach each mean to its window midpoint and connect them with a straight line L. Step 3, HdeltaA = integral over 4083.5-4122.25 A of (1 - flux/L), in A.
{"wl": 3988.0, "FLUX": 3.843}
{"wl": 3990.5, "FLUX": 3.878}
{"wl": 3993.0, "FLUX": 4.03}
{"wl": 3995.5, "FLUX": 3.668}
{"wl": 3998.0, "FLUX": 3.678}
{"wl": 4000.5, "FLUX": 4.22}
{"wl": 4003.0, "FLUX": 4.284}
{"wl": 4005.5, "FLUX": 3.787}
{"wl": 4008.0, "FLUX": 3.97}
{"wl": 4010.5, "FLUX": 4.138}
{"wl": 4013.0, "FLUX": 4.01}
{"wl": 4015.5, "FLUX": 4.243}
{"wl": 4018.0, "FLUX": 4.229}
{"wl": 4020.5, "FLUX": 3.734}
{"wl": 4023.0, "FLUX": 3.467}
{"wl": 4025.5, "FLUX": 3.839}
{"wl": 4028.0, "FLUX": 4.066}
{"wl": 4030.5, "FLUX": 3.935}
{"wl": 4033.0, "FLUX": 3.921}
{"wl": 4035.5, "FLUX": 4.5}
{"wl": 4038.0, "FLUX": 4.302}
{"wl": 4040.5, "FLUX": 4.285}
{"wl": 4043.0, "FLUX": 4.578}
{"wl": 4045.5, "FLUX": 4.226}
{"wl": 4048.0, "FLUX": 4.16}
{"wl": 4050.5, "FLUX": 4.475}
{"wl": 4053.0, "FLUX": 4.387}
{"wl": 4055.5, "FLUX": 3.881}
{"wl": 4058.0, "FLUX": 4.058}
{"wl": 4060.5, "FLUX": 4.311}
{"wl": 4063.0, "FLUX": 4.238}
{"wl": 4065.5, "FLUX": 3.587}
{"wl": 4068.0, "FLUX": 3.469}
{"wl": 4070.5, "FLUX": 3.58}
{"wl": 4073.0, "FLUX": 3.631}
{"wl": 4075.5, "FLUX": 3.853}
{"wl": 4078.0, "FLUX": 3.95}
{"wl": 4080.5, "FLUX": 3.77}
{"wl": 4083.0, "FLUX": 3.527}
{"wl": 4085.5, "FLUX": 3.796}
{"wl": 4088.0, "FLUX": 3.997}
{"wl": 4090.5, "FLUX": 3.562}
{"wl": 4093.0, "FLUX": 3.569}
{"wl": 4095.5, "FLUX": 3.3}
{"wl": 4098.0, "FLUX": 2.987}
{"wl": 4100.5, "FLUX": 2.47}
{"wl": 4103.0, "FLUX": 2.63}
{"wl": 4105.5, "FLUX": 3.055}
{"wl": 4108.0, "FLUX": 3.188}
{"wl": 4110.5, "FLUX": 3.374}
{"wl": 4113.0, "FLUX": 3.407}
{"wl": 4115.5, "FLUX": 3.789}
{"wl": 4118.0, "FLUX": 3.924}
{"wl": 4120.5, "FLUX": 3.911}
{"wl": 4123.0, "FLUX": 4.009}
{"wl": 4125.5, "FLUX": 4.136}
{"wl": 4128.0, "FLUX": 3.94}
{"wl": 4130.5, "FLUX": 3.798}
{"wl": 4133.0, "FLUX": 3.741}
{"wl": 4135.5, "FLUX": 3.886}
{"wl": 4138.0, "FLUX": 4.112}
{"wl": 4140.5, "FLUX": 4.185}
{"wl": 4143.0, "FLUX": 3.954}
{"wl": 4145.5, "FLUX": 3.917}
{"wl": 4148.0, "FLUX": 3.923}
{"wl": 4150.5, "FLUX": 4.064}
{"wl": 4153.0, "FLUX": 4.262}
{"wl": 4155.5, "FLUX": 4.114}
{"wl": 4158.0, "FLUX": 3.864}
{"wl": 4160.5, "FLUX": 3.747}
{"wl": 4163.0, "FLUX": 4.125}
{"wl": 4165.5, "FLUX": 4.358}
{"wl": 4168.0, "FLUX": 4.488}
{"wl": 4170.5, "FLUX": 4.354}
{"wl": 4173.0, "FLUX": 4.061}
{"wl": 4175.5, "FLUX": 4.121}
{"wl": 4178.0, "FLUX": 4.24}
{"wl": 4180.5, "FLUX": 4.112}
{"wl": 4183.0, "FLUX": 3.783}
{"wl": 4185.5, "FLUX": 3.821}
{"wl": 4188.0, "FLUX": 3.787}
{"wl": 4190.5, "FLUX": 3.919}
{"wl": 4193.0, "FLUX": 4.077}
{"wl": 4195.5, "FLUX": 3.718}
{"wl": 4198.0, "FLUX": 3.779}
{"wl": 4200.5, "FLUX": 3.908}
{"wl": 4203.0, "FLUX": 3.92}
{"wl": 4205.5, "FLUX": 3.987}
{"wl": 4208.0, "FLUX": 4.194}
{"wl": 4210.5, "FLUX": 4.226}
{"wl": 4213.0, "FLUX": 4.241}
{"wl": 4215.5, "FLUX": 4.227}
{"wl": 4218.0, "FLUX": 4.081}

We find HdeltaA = 5.7 A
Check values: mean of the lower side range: 4.02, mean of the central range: 3.41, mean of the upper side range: 3.97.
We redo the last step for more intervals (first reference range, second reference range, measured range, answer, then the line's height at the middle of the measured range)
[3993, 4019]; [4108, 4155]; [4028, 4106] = 2.8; 3.96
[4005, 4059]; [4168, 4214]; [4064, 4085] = 2.1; 4.08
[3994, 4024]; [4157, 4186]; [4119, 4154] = 0.7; 4.07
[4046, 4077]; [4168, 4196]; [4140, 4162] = 0.1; 4.01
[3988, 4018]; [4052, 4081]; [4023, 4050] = -1.5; 3.94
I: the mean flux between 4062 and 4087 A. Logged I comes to 3.74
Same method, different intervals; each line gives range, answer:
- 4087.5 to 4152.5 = 3.65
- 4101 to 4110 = 2.95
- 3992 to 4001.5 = 3.89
